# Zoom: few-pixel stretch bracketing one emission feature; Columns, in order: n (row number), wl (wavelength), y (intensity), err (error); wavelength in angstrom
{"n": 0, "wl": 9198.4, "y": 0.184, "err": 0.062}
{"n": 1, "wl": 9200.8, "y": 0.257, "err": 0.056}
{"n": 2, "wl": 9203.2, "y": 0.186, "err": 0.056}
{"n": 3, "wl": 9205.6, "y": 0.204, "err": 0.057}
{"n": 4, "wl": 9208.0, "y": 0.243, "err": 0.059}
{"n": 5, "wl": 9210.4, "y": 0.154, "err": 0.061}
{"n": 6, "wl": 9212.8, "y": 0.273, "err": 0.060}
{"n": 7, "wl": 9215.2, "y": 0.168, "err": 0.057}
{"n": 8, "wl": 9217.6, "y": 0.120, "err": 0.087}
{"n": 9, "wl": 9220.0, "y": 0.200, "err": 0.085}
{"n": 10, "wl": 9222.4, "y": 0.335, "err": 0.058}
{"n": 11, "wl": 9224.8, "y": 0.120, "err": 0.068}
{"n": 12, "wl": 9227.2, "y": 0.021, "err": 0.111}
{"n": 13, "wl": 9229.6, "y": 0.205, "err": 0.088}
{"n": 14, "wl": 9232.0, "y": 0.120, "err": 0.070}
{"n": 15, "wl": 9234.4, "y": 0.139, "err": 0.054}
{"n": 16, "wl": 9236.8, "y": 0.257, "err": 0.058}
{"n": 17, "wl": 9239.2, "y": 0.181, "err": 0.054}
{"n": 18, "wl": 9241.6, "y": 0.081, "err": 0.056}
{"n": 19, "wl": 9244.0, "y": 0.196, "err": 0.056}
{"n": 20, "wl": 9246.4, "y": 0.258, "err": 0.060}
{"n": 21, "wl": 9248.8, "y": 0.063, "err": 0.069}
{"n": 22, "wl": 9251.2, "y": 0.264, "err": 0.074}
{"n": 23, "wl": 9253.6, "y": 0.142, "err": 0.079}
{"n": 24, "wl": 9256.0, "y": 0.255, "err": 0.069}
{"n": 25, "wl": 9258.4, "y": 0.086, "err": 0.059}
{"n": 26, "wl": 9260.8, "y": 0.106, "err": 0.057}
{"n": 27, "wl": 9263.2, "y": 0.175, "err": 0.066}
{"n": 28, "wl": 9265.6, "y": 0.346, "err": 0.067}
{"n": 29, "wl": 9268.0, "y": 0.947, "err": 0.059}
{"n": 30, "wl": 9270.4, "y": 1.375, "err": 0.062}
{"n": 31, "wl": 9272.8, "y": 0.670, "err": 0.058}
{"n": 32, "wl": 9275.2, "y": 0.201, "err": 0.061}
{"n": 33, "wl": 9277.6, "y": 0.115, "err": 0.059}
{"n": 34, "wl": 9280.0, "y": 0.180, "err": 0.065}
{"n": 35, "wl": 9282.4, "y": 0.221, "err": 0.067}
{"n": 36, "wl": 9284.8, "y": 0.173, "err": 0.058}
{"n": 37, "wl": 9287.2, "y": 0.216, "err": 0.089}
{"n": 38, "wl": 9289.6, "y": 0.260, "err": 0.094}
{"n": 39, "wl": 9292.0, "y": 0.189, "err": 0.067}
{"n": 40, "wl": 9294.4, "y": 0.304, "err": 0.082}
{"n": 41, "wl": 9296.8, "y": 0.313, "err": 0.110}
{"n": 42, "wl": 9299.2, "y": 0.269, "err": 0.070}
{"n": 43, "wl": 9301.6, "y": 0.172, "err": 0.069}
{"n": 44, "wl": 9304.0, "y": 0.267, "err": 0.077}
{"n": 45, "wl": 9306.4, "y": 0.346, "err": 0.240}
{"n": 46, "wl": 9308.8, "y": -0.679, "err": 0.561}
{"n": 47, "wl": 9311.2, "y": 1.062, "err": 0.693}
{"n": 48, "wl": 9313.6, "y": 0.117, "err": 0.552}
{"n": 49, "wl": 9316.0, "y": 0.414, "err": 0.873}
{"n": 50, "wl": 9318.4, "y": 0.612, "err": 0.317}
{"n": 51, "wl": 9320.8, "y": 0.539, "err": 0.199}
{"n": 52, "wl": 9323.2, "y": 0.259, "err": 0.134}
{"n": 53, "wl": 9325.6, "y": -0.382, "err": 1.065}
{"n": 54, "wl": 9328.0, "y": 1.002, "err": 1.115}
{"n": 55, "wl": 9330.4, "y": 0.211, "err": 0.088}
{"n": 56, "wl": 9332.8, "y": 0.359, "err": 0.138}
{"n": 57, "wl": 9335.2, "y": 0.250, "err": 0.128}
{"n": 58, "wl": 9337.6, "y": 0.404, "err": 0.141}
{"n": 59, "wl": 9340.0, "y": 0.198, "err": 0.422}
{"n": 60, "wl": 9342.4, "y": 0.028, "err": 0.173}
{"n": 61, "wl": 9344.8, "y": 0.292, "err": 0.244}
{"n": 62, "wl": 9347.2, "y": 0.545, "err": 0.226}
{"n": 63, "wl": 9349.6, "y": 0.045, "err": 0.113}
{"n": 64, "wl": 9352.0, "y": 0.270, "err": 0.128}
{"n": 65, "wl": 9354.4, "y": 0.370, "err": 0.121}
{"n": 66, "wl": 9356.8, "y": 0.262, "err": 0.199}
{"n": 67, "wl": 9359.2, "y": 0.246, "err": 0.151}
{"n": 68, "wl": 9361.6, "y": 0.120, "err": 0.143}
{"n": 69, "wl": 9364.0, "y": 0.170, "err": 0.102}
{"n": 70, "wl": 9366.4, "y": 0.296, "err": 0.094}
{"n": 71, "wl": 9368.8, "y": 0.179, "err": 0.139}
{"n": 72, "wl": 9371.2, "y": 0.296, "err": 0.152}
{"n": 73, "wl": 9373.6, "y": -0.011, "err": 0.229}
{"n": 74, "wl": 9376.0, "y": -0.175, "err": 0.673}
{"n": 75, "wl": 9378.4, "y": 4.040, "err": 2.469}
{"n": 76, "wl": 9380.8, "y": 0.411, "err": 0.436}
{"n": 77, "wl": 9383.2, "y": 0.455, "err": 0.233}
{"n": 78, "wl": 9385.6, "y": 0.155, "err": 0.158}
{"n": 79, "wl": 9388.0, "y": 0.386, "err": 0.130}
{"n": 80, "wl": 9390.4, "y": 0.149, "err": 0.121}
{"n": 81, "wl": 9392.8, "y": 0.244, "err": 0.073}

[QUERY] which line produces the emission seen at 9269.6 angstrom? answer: H-gamma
